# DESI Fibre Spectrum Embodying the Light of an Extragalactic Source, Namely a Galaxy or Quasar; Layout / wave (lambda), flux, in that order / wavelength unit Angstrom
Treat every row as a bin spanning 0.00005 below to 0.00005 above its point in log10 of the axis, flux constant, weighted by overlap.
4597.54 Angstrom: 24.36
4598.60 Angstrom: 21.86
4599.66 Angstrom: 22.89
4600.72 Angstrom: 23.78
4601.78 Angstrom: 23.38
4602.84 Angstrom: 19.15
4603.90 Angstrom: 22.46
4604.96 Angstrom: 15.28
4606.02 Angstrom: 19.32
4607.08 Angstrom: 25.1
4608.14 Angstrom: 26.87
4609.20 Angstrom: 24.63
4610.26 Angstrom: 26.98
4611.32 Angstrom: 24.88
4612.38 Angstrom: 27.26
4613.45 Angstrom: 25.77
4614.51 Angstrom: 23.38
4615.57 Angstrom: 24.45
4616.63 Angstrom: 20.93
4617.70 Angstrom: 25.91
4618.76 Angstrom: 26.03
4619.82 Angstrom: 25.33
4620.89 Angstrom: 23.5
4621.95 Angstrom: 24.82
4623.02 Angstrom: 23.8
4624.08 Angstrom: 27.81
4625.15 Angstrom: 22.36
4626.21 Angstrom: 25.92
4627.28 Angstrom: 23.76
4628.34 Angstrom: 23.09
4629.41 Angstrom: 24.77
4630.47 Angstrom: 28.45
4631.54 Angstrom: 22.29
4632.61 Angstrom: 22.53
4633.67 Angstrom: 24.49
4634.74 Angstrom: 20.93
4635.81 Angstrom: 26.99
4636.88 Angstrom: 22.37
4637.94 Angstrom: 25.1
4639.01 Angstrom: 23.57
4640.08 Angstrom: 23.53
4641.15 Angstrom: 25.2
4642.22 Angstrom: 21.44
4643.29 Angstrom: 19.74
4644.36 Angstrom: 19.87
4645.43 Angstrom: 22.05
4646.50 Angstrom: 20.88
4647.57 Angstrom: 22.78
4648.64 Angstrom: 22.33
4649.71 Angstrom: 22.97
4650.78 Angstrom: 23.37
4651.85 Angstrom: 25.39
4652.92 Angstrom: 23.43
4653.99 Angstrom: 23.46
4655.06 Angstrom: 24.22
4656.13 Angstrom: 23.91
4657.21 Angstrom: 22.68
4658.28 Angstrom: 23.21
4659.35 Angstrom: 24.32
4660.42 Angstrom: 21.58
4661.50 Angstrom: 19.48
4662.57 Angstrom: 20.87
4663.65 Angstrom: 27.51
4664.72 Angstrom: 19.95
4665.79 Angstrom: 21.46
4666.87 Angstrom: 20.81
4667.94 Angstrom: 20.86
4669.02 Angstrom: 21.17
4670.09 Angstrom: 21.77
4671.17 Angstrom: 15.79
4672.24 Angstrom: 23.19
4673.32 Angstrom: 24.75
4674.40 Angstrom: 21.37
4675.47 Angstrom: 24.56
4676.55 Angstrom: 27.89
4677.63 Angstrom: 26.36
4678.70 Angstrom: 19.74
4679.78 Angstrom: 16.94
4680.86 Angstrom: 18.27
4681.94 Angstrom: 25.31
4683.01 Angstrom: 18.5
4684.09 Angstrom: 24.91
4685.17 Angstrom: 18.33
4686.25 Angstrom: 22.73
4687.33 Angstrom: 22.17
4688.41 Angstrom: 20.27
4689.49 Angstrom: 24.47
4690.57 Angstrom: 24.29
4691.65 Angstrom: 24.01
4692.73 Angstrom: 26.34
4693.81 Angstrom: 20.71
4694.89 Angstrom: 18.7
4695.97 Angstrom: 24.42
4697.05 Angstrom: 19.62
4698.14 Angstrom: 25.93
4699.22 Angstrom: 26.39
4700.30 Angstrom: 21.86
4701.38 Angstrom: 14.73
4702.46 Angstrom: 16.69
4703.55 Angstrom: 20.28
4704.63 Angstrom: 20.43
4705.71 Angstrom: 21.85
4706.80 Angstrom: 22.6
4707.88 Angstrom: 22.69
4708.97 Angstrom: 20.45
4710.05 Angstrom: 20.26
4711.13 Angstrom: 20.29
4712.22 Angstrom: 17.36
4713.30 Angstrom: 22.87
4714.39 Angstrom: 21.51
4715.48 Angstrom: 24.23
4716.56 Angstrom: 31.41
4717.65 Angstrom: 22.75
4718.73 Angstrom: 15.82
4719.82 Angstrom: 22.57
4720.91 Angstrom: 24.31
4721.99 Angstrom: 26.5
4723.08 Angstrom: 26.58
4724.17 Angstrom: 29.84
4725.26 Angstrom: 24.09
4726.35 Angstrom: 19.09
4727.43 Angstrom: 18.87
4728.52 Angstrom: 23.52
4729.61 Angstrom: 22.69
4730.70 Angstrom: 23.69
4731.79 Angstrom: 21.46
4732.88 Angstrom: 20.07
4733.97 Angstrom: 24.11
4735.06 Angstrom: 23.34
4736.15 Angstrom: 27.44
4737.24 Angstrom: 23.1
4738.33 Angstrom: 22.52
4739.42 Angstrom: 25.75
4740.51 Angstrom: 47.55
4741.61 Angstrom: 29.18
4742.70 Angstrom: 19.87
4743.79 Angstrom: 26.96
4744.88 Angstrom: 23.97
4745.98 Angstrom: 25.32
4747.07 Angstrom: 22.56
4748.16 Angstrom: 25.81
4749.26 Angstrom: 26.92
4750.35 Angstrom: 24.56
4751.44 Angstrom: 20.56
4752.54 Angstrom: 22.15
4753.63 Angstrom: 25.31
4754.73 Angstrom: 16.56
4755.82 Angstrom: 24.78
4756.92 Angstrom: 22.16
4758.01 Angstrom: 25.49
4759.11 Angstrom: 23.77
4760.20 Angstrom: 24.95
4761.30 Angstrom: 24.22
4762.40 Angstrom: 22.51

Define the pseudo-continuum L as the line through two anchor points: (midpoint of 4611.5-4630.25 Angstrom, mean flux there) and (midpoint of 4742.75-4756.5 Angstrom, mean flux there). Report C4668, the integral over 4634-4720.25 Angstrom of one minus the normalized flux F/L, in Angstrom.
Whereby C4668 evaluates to 7.3 Angstrom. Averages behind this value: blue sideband 24.7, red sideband 23.6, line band 22.2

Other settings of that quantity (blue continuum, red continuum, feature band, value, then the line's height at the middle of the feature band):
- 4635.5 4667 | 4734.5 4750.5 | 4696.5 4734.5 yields 4.7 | 25.3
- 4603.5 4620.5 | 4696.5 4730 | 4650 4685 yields 1.0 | 23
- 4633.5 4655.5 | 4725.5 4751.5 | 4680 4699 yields 1.2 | 23.8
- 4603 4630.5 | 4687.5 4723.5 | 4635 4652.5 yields 0.5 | 23.6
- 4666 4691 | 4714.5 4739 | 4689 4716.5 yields 1.0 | 22.7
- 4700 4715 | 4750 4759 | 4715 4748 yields -4.8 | 21.5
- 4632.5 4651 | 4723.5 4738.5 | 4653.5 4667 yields 0.1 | 22.9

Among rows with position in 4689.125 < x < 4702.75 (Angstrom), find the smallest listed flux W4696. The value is 14.73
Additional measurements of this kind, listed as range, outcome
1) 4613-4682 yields 15.79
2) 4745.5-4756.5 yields 16.56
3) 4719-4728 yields 18.87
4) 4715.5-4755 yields 15.82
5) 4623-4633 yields 22.29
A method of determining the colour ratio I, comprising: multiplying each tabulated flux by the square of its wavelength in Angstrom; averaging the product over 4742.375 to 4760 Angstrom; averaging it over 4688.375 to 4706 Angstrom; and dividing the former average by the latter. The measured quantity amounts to 1.1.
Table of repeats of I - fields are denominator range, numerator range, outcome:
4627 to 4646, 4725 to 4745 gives 1.10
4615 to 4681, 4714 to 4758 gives 1.09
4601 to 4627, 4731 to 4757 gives 1.09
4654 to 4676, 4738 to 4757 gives 1.18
